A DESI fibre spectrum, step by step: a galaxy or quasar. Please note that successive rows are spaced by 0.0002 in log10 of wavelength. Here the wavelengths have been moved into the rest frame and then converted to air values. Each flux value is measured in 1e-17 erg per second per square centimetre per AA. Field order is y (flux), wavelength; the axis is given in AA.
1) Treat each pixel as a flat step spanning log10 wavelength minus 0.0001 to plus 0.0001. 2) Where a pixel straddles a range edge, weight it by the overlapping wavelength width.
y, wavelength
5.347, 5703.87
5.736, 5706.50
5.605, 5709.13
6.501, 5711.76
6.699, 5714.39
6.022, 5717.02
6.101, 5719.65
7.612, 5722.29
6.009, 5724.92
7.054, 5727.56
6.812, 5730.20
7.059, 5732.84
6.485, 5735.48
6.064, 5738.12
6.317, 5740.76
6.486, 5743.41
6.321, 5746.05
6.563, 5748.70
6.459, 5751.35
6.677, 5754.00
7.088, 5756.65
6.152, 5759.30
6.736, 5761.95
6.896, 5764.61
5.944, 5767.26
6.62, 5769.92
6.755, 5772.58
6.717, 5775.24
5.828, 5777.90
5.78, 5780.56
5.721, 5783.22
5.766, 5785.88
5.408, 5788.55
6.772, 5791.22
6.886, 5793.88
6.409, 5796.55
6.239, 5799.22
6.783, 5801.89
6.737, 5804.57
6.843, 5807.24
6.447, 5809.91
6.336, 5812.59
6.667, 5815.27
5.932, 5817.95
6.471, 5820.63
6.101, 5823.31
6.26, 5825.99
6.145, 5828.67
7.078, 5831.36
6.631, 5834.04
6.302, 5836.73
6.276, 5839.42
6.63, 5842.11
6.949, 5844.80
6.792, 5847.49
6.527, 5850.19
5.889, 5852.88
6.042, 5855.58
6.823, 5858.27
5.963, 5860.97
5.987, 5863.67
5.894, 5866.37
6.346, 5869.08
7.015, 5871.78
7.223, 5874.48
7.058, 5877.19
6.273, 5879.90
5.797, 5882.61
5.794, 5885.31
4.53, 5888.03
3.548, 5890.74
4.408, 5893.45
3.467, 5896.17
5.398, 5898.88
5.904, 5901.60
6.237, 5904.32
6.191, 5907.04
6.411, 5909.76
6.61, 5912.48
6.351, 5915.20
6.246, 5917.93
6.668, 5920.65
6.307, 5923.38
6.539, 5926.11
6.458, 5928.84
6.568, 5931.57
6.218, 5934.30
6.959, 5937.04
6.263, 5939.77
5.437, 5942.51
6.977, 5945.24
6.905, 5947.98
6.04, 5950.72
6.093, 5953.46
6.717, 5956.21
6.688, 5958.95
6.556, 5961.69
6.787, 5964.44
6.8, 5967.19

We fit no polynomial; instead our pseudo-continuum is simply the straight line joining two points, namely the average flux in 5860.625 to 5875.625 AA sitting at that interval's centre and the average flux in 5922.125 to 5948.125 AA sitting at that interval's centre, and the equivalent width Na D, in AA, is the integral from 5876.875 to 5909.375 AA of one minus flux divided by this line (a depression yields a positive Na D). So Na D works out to 5.4 AA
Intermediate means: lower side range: 6.42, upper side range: 6.44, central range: 5.36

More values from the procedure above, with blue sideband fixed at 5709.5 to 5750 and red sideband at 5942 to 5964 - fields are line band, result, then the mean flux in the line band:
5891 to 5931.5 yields 3.7 AA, 5.9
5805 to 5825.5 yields 0.3 AA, 6.41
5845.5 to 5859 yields 0.2 AA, 6.42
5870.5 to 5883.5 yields -0.4 AA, 6.7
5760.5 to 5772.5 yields -0.1 AA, 6.56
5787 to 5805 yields 0.2 AA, 6.44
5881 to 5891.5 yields 2.4 AA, 5.03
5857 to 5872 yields 0.5 AA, 6.28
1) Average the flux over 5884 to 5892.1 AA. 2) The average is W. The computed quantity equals 4.61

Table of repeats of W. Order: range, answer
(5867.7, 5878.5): 6.91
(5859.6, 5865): 5.98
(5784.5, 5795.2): 6.21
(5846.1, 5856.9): 6.31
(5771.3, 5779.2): 6.43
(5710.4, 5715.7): 6.59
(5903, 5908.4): 6.21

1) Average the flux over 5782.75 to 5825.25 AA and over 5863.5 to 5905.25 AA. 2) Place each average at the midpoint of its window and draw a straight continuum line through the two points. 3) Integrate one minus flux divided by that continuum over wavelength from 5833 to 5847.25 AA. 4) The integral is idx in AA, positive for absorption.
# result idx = -1.3 AA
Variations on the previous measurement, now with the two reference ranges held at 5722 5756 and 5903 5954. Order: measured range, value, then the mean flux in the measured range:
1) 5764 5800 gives 1.6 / 6.26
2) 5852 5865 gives 0.6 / 6.15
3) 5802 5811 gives -0.2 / 6.7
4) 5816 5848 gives 0.2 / 6.46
